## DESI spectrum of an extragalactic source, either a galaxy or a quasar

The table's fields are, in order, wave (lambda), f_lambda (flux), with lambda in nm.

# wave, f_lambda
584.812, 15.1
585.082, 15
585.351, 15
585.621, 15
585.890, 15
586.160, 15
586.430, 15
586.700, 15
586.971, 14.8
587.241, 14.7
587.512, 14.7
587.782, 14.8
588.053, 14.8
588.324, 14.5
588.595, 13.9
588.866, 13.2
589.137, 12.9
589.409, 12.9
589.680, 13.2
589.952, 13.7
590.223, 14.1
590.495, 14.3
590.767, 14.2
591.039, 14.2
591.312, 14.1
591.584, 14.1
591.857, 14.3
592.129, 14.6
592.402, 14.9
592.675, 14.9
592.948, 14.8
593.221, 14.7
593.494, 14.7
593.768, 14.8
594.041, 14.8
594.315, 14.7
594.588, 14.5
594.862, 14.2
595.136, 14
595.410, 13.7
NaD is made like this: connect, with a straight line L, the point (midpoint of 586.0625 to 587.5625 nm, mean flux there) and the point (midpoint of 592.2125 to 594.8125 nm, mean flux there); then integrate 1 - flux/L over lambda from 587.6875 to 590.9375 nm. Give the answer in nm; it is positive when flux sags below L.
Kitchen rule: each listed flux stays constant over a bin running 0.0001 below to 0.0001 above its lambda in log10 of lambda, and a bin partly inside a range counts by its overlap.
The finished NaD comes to 0.21 nm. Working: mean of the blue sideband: 14.9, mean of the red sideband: 14.7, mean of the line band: 13.9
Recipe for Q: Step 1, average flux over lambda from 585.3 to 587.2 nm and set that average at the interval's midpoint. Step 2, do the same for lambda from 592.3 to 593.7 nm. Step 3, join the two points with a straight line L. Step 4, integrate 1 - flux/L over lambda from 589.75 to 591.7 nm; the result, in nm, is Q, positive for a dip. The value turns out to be 0.10 nm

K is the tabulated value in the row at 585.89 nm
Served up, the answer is 15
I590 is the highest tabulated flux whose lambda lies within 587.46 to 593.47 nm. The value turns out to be 14.9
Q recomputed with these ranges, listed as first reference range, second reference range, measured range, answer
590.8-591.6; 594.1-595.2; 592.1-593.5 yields -0.05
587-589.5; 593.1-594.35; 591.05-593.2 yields 0.01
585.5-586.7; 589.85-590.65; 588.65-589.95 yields 0.10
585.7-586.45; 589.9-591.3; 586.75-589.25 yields 0.06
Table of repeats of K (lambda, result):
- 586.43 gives 15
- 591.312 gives 14.1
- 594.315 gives 14.7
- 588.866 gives 13.2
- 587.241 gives 14.7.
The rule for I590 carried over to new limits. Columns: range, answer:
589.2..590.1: 13.7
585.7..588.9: 15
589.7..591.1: 14.3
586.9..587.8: 14.8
